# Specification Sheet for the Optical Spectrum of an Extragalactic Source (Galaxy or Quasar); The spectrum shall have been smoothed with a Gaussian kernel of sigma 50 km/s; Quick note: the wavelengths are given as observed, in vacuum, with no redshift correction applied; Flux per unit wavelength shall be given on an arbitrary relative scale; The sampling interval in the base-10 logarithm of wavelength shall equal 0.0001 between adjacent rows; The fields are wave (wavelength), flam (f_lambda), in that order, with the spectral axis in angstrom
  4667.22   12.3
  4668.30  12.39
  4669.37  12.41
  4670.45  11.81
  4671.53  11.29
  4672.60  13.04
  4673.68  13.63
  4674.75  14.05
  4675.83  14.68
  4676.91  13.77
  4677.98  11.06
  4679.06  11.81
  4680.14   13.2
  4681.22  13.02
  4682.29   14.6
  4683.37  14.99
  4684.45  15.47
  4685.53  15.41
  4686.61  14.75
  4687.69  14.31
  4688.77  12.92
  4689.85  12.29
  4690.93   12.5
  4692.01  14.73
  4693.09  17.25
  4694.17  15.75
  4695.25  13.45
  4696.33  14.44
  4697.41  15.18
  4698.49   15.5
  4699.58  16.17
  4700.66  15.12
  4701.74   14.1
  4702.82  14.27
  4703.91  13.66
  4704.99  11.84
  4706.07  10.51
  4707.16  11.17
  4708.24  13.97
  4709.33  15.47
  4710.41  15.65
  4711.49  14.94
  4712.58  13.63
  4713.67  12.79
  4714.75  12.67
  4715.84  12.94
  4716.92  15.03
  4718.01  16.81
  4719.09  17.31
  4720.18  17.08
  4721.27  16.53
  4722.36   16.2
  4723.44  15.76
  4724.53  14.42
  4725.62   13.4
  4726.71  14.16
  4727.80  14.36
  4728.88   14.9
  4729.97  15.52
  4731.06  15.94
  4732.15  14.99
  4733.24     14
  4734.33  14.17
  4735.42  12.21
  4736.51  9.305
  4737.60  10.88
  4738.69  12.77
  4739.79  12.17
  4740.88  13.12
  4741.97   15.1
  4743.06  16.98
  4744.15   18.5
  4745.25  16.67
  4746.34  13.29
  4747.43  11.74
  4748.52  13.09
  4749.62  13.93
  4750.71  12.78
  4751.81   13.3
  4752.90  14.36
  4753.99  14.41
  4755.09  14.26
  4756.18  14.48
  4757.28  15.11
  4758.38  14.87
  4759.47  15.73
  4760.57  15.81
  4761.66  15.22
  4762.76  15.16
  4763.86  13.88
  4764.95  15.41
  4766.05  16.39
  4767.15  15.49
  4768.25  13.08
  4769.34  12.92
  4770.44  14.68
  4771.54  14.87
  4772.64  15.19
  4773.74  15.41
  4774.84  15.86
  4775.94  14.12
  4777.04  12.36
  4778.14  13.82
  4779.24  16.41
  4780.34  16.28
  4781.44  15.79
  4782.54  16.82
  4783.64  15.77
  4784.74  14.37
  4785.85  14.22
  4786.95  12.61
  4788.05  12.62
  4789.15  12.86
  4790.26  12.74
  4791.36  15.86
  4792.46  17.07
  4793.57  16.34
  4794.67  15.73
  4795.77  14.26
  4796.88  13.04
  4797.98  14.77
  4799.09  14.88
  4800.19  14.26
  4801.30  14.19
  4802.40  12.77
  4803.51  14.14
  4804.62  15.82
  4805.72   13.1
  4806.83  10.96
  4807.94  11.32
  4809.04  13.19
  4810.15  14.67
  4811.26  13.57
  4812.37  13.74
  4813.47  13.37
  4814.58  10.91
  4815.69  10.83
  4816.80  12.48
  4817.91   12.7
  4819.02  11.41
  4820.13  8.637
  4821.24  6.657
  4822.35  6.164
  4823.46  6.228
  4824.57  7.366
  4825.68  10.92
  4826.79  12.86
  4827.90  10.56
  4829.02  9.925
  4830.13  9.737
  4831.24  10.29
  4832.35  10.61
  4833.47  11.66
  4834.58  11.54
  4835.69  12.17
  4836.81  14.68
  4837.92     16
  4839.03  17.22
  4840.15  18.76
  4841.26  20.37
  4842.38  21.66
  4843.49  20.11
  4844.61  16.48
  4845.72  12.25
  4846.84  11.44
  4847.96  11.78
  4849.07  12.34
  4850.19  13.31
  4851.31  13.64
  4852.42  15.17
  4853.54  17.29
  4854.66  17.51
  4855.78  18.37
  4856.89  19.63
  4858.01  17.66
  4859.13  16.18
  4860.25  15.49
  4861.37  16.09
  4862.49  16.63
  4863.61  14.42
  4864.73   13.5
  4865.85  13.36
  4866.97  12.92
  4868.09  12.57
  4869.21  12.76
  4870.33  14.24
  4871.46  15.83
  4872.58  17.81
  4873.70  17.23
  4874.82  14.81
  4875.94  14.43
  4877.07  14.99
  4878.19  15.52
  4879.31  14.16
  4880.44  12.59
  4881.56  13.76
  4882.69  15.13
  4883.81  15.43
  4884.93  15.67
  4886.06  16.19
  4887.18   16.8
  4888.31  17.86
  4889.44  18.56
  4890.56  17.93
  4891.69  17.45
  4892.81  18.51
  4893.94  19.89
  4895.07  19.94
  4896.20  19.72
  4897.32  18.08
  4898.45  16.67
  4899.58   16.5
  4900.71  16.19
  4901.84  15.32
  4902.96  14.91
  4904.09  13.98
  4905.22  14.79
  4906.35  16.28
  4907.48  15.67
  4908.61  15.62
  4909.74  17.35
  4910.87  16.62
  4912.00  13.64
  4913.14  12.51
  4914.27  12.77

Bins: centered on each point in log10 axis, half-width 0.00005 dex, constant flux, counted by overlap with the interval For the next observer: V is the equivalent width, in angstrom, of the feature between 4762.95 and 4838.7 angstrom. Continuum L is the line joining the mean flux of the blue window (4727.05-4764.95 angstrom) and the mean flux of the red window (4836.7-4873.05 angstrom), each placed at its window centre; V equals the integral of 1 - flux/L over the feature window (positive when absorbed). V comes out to 8.8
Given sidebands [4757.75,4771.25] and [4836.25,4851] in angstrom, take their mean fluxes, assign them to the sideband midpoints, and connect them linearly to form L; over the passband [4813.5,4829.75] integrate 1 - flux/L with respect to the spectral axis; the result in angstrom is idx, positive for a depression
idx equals 5.87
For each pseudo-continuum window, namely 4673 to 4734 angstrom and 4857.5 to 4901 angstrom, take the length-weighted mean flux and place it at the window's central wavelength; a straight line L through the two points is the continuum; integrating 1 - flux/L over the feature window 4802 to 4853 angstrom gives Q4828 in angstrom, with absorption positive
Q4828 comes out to 9.1 angstrom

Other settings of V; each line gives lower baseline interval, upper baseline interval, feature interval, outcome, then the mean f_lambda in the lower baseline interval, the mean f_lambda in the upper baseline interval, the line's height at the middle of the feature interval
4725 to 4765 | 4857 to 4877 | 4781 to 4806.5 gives 0.16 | 14.2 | 15.1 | 14.6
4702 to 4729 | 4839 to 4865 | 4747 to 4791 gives 1.74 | 14.4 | 16.1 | 15.1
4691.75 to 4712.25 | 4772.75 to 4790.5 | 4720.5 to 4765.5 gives 0.26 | 14.4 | 14.5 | 14.5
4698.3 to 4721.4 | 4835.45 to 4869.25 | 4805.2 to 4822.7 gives 4.27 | 14.4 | 15.6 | 15.3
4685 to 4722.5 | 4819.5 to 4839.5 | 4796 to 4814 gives -3.43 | 14.4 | 10.7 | 11.4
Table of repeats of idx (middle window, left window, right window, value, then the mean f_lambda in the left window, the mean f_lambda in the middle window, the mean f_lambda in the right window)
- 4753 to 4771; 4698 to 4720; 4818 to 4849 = -1.7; 14.2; 14.8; 12.5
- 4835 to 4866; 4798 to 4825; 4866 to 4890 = -4.6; 11.9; 15.9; 15.2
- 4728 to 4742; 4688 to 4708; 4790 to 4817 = 0.5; 13.9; 13.4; 13.8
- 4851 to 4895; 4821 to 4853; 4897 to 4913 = -4.7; 12.9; 15.9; 15.7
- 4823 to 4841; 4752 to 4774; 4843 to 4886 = 3.5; 14.8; 12.1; 15.1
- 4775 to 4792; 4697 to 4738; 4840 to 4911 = 0.6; 14.3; 14.5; 16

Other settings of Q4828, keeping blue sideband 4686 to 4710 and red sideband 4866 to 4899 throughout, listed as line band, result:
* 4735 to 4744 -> 0.9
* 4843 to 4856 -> 0.7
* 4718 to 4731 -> -1.0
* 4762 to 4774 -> 0.1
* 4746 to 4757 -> 0.8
